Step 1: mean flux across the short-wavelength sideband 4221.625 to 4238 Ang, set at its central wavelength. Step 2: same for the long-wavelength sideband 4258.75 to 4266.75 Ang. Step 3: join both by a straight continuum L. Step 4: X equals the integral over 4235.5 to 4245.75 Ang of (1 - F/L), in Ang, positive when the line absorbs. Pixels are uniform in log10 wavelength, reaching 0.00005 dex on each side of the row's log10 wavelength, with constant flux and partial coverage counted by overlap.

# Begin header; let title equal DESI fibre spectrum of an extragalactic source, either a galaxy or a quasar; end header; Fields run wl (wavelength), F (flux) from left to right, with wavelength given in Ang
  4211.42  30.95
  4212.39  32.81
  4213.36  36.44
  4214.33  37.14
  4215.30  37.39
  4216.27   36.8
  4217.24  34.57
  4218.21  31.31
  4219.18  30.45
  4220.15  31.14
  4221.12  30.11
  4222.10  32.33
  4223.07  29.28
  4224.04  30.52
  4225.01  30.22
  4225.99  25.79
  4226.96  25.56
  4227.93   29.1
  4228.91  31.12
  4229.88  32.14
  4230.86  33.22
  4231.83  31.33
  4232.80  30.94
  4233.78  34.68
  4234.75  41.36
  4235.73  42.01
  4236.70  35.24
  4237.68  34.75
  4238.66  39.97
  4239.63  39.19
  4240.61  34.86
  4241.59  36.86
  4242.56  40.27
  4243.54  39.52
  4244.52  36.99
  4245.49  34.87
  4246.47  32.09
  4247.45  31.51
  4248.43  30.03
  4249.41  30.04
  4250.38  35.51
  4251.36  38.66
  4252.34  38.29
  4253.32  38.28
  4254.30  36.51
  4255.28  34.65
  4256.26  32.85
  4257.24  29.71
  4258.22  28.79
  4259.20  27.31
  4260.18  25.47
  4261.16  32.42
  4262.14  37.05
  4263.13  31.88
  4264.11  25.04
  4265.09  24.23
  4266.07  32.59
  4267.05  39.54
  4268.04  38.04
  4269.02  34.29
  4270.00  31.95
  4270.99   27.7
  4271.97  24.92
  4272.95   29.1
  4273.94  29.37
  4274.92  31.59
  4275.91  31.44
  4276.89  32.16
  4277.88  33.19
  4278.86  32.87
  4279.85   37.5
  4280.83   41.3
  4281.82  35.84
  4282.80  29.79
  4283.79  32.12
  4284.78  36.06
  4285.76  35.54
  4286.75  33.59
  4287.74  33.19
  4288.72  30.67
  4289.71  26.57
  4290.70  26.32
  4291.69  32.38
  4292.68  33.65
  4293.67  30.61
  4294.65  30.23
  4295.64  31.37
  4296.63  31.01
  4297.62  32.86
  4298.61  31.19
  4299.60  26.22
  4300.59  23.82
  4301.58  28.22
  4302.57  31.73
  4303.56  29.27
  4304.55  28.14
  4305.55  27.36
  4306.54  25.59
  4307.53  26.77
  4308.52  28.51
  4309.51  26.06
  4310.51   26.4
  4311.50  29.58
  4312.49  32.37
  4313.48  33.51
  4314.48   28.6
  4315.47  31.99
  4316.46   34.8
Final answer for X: -2.0 Ang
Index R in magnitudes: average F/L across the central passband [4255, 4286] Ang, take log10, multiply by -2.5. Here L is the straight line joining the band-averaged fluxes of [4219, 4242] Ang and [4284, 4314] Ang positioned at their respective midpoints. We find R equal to -0.03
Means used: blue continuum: 33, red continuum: 30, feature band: 32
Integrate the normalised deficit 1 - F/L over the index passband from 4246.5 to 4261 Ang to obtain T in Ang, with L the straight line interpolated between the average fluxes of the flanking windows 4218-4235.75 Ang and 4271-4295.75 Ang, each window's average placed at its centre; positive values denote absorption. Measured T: -0.4 Ang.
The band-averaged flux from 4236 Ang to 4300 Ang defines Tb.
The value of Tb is 33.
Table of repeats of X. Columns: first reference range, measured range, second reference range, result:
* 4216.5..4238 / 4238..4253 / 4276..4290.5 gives -1.5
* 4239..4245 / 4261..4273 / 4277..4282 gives 1.7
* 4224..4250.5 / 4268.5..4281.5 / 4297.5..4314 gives -0.5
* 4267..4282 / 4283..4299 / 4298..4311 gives -0.9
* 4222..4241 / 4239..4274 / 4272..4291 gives -0.3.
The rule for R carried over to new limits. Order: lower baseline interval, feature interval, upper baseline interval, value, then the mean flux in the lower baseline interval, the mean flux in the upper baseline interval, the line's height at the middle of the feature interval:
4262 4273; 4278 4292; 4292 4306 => -0.09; 31.3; 29.7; 30.4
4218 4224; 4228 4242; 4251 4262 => -0.12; 30.7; 33.1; 31.7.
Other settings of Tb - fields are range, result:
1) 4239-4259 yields 34.9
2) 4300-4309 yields 27.7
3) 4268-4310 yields 30.9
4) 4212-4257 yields 34.1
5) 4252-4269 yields 32.5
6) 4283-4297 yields 31.6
